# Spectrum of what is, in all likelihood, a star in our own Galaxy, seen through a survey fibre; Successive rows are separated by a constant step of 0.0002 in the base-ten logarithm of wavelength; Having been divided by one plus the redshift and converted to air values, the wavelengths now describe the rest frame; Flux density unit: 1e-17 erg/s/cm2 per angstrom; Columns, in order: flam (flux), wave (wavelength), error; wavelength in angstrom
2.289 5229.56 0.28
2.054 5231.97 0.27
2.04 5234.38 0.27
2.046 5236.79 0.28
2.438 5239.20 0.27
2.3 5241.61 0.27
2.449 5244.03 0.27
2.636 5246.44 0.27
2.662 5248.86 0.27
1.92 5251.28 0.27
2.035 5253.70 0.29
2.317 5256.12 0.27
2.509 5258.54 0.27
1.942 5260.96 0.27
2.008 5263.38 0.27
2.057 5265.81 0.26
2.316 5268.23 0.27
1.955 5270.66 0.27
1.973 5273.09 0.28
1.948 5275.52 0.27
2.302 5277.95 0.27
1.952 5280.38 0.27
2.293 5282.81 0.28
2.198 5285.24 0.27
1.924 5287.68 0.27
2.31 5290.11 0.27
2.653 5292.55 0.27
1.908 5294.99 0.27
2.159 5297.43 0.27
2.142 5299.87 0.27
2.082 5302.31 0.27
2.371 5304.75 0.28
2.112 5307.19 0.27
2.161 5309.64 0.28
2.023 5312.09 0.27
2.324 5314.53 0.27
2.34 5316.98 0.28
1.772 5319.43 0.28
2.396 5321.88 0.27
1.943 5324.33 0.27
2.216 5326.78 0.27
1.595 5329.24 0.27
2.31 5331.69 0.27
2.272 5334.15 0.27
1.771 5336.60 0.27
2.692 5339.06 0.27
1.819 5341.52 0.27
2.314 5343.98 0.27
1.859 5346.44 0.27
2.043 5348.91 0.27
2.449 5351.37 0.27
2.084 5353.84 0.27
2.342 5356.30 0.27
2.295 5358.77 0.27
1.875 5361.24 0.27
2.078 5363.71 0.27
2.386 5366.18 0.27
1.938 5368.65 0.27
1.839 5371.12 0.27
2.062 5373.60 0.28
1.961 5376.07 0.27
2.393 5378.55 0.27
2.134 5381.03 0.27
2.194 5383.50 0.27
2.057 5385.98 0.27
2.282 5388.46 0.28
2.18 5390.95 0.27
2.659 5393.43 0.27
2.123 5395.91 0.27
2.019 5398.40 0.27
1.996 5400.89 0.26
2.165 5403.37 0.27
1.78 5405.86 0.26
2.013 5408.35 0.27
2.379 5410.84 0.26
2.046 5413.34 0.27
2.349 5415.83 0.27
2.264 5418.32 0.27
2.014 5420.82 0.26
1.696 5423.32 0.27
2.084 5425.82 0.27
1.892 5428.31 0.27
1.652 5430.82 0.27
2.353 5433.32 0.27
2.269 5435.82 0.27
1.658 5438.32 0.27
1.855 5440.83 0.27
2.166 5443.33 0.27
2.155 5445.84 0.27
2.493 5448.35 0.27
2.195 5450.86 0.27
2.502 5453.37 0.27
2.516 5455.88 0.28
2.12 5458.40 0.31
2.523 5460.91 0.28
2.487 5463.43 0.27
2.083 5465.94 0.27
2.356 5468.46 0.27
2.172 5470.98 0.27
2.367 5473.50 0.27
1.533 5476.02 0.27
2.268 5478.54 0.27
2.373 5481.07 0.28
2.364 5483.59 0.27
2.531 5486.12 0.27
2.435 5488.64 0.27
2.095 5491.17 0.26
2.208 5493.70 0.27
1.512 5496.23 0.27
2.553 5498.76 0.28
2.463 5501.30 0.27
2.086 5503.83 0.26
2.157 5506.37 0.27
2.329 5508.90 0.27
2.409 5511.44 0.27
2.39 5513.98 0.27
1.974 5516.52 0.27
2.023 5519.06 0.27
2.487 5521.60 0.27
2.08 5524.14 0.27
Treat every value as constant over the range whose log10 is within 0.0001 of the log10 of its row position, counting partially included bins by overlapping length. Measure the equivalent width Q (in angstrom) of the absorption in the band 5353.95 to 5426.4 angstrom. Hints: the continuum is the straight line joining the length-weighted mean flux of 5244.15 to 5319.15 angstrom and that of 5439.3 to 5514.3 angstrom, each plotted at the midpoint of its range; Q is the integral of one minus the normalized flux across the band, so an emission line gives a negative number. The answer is 3.19 angstrom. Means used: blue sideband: 2.18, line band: 2.12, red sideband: 2.25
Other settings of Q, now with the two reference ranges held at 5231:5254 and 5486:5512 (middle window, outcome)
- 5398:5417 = 1.29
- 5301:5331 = 1.92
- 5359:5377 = 1.73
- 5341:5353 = 0.76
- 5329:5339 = 0.66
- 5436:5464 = 0.05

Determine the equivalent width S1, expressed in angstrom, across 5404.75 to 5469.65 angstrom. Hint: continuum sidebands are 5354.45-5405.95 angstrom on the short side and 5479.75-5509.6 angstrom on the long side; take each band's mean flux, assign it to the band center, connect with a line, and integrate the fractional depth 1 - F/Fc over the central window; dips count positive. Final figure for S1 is 1.41 angstrom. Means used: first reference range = 2.14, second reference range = 2.26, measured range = 2.15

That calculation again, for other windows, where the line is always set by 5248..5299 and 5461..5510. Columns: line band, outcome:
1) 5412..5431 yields 1.6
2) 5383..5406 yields 0.4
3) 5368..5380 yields 0.8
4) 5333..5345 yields 0.1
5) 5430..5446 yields 1.5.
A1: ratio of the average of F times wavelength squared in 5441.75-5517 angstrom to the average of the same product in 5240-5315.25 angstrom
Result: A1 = 1.1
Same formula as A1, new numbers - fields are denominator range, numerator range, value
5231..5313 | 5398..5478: 1.04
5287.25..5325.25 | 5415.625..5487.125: 1.06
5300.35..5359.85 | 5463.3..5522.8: 1.10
